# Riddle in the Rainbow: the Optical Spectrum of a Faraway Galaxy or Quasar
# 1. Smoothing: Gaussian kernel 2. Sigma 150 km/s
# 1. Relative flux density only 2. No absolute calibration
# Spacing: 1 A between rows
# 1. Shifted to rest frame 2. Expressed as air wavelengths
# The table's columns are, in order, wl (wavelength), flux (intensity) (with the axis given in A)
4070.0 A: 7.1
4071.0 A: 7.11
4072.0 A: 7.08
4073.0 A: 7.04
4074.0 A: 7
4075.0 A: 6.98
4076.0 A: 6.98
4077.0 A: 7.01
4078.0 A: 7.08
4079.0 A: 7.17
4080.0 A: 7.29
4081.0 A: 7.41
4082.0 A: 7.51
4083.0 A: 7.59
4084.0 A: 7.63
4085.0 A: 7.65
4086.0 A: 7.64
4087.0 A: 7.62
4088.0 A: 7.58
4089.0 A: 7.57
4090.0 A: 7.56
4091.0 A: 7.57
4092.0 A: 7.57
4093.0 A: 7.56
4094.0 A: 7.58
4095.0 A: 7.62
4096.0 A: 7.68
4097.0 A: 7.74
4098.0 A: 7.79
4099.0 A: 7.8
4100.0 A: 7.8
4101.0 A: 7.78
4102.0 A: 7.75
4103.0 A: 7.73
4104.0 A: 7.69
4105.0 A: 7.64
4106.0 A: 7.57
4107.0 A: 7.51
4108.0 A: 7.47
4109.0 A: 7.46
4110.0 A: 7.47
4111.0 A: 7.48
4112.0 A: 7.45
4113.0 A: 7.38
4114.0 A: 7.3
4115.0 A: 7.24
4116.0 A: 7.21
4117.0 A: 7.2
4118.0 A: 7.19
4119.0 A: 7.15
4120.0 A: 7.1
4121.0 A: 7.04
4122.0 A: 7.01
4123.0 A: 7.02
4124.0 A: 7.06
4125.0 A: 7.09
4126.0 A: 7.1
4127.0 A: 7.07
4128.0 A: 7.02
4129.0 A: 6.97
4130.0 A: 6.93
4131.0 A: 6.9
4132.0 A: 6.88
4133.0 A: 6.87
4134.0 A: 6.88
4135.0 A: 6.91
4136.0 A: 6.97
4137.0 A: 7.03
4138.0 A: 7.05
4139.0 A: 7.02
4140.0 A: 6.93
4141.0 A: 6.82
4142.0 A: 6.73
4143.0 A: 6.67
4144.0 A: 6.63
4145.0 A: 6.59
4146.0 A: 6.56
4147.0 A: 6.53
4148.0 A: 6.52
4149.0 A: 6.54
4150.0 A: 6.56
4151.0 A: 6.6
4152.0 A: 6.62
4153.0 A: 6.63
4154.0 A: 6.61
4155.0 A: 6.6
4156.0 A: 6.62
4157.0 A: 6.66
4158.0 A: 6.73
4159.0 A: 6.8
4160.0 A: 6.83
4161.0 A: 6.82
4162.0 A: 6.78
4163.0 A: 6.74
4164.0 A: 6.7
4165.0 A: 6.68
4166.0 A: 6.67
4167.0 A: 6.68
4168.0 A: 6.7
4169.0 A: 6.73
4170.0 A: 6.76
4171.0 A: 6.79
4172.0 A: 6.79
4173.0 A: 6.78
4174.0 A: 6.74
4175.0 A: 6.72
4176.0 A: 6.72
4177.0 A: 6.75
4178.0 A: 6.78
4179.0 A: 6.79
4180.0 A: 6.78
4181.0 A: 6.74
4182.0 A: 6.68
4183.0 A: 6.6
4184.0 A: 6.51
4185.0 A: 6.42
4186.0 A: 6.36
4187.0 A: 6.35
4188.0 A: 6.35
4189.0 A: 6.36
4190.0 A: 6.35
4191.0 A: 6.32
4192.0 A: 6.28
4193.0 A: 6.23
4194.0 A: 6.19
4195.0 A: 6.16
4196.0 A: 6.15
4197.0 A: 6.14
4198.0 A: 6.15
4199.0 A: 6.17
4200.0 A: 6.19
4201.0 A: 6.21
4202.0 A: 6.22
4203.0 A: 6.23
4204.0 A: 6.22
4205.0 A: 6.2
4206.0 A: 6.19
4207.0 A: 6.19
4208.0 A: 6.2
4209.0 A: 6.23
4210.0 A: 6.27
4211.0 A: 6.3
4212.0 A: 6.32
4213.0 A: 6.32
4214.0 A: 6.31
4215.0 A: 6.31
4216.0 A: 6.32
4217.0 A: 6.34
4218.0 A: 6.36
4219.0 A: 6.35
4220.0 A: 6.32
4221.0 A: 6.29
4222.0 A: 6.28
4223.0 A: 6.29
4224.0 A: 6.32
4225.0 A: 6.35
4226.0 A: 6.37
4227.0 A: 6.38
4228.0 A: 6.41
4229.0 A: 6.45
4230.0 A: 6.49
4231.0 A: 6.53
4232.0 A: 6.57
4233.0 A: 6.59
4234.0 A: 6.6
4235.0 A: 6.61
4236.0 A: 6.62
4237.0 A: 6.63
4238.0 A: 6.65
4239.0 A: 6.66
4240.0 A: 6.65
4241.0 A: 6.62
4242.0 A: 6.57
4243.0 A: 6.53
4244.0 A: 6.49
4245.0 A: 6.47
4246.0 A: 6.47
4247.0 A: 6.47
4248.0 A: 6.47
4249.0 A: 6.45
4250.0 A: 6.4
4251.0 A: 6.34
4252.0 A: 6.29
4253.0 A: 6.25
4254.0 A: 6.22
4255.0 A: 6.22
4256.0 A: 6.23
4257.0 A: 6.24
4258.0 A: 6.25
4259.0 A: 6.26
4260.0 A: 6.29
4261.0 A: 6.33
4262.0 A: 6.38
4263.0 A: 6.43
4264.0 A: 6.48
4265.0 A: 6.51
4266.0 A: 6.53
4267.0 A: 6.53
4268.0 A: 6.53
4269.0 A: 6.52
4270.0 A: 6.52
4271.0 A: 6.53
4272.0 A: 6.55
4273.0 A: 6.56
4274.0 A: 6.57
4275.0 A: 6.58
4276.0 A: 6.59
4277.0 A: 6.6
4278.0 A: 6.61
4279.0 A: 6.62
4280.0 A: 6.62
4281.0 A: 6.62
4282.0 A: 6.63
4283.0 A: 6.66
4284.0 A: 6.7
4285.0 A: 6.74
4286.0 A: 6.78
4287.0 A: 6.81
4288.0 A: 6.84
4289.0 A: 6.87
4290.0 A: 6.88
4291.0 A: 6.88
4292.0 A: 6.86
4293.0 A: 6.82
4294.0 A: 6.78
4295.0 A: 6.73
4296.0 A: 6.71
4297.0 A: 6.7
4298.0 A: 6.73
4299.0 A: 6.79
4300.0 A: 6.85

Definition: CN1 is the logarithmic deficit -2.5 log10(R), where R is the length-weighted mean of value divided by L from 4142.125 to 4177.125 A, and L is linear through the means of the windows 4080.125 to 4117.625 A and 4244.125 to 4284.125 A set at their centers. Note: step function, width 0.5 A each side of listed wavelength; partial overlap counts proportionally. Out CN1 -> 0.07 mag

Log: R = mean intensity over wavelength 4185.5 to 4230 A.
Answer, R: 6.28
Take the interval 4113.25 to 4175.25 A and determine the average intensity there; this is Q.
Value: 6.84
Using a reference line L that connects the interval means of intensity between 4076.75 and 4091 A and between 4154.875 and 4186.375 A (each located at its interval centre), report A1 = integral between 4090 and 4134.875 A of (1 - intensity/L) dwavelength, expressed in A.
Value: -0.8 A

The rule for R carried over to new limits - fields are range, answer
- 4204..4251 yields 6.41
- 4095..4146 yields 7.21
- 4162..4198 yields 6.55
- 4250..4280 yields 6.44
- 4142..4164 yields 6.65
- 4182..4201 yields 6.3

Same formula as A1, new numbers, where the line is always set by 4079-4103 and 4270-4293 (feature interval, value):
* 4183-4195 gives 1.34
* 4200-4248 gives 3.90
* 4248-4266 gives 1.24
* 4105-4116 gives 0.13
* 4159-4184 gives 1.68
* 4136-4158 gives 1.93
